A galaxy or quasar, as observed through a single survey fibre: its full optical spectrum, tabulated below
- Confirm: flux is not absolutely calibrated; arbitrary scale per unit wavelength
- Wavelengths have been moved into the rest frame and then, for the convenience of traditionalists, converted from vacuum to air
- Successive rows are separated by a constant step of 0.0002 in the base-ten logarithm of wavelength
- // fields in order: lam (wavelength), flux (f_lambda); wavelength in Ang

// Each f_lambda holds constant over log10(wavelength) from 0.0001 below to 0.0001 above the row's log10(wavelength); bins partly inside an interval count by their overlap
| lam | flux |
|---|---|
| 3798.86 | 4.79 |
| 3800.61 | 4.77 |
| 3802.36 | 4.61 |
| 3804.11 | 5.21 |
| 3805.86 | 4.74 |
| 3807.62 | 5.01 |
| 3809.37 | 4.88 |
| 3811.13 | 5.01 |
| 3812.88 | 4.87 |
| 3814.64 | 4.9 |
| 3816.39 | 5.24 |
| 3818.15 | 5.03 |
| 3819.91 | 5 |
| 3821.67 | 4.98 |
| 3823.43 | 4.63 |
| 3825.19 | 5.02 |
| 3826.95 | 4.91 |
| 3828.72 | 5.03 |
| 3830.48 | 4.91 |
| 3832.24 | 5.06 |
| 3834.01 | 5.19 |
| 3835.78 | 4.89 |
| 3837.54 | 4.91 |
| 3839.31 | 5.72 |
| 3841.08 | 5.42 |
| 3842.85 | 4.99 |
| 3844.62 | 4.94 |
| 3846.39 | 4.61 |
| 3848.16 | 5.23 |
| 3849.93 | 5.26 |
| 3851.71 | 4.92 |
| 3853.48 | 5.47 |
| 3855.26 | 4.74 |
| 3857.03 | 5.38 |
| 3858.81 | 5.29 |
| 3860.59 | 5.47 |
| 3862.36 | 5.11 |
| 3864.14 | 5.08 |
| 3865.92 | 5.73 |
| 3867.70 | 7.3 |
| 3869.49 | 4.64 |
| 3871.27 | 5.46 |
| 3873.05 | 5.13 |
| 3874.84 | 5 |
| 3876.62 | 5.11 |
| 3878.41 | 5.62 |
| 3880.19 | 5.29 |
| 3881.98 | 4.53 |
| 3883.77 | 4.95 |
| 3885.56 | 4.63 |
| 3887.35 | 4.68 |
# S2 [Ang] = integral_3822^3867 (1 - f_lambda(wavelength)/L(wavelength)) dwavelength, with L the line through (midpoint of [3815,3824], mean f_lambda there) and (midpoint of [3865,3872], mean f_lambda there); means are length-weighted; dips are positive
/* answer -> 2.2 Ang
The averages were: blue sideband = 4.99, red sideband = 5.78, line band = 5.12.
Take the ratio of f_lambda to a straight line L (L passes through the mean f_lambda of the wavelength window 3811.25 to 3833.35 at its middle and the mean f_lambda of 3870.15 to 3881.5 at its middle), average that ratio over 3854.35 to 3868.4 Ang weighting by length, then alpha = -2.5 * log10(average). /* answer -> -0.07 mag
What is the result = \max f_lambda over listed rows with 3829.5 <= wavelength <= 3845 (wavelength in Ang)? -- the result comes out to 5.72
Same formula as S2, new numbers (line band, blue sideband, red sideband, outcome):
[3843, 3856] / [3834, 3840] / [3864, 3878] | 0.6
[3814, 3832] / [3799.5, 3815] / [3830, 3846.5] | 0.1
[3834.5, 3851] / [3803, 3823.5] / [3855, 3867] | 0.2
